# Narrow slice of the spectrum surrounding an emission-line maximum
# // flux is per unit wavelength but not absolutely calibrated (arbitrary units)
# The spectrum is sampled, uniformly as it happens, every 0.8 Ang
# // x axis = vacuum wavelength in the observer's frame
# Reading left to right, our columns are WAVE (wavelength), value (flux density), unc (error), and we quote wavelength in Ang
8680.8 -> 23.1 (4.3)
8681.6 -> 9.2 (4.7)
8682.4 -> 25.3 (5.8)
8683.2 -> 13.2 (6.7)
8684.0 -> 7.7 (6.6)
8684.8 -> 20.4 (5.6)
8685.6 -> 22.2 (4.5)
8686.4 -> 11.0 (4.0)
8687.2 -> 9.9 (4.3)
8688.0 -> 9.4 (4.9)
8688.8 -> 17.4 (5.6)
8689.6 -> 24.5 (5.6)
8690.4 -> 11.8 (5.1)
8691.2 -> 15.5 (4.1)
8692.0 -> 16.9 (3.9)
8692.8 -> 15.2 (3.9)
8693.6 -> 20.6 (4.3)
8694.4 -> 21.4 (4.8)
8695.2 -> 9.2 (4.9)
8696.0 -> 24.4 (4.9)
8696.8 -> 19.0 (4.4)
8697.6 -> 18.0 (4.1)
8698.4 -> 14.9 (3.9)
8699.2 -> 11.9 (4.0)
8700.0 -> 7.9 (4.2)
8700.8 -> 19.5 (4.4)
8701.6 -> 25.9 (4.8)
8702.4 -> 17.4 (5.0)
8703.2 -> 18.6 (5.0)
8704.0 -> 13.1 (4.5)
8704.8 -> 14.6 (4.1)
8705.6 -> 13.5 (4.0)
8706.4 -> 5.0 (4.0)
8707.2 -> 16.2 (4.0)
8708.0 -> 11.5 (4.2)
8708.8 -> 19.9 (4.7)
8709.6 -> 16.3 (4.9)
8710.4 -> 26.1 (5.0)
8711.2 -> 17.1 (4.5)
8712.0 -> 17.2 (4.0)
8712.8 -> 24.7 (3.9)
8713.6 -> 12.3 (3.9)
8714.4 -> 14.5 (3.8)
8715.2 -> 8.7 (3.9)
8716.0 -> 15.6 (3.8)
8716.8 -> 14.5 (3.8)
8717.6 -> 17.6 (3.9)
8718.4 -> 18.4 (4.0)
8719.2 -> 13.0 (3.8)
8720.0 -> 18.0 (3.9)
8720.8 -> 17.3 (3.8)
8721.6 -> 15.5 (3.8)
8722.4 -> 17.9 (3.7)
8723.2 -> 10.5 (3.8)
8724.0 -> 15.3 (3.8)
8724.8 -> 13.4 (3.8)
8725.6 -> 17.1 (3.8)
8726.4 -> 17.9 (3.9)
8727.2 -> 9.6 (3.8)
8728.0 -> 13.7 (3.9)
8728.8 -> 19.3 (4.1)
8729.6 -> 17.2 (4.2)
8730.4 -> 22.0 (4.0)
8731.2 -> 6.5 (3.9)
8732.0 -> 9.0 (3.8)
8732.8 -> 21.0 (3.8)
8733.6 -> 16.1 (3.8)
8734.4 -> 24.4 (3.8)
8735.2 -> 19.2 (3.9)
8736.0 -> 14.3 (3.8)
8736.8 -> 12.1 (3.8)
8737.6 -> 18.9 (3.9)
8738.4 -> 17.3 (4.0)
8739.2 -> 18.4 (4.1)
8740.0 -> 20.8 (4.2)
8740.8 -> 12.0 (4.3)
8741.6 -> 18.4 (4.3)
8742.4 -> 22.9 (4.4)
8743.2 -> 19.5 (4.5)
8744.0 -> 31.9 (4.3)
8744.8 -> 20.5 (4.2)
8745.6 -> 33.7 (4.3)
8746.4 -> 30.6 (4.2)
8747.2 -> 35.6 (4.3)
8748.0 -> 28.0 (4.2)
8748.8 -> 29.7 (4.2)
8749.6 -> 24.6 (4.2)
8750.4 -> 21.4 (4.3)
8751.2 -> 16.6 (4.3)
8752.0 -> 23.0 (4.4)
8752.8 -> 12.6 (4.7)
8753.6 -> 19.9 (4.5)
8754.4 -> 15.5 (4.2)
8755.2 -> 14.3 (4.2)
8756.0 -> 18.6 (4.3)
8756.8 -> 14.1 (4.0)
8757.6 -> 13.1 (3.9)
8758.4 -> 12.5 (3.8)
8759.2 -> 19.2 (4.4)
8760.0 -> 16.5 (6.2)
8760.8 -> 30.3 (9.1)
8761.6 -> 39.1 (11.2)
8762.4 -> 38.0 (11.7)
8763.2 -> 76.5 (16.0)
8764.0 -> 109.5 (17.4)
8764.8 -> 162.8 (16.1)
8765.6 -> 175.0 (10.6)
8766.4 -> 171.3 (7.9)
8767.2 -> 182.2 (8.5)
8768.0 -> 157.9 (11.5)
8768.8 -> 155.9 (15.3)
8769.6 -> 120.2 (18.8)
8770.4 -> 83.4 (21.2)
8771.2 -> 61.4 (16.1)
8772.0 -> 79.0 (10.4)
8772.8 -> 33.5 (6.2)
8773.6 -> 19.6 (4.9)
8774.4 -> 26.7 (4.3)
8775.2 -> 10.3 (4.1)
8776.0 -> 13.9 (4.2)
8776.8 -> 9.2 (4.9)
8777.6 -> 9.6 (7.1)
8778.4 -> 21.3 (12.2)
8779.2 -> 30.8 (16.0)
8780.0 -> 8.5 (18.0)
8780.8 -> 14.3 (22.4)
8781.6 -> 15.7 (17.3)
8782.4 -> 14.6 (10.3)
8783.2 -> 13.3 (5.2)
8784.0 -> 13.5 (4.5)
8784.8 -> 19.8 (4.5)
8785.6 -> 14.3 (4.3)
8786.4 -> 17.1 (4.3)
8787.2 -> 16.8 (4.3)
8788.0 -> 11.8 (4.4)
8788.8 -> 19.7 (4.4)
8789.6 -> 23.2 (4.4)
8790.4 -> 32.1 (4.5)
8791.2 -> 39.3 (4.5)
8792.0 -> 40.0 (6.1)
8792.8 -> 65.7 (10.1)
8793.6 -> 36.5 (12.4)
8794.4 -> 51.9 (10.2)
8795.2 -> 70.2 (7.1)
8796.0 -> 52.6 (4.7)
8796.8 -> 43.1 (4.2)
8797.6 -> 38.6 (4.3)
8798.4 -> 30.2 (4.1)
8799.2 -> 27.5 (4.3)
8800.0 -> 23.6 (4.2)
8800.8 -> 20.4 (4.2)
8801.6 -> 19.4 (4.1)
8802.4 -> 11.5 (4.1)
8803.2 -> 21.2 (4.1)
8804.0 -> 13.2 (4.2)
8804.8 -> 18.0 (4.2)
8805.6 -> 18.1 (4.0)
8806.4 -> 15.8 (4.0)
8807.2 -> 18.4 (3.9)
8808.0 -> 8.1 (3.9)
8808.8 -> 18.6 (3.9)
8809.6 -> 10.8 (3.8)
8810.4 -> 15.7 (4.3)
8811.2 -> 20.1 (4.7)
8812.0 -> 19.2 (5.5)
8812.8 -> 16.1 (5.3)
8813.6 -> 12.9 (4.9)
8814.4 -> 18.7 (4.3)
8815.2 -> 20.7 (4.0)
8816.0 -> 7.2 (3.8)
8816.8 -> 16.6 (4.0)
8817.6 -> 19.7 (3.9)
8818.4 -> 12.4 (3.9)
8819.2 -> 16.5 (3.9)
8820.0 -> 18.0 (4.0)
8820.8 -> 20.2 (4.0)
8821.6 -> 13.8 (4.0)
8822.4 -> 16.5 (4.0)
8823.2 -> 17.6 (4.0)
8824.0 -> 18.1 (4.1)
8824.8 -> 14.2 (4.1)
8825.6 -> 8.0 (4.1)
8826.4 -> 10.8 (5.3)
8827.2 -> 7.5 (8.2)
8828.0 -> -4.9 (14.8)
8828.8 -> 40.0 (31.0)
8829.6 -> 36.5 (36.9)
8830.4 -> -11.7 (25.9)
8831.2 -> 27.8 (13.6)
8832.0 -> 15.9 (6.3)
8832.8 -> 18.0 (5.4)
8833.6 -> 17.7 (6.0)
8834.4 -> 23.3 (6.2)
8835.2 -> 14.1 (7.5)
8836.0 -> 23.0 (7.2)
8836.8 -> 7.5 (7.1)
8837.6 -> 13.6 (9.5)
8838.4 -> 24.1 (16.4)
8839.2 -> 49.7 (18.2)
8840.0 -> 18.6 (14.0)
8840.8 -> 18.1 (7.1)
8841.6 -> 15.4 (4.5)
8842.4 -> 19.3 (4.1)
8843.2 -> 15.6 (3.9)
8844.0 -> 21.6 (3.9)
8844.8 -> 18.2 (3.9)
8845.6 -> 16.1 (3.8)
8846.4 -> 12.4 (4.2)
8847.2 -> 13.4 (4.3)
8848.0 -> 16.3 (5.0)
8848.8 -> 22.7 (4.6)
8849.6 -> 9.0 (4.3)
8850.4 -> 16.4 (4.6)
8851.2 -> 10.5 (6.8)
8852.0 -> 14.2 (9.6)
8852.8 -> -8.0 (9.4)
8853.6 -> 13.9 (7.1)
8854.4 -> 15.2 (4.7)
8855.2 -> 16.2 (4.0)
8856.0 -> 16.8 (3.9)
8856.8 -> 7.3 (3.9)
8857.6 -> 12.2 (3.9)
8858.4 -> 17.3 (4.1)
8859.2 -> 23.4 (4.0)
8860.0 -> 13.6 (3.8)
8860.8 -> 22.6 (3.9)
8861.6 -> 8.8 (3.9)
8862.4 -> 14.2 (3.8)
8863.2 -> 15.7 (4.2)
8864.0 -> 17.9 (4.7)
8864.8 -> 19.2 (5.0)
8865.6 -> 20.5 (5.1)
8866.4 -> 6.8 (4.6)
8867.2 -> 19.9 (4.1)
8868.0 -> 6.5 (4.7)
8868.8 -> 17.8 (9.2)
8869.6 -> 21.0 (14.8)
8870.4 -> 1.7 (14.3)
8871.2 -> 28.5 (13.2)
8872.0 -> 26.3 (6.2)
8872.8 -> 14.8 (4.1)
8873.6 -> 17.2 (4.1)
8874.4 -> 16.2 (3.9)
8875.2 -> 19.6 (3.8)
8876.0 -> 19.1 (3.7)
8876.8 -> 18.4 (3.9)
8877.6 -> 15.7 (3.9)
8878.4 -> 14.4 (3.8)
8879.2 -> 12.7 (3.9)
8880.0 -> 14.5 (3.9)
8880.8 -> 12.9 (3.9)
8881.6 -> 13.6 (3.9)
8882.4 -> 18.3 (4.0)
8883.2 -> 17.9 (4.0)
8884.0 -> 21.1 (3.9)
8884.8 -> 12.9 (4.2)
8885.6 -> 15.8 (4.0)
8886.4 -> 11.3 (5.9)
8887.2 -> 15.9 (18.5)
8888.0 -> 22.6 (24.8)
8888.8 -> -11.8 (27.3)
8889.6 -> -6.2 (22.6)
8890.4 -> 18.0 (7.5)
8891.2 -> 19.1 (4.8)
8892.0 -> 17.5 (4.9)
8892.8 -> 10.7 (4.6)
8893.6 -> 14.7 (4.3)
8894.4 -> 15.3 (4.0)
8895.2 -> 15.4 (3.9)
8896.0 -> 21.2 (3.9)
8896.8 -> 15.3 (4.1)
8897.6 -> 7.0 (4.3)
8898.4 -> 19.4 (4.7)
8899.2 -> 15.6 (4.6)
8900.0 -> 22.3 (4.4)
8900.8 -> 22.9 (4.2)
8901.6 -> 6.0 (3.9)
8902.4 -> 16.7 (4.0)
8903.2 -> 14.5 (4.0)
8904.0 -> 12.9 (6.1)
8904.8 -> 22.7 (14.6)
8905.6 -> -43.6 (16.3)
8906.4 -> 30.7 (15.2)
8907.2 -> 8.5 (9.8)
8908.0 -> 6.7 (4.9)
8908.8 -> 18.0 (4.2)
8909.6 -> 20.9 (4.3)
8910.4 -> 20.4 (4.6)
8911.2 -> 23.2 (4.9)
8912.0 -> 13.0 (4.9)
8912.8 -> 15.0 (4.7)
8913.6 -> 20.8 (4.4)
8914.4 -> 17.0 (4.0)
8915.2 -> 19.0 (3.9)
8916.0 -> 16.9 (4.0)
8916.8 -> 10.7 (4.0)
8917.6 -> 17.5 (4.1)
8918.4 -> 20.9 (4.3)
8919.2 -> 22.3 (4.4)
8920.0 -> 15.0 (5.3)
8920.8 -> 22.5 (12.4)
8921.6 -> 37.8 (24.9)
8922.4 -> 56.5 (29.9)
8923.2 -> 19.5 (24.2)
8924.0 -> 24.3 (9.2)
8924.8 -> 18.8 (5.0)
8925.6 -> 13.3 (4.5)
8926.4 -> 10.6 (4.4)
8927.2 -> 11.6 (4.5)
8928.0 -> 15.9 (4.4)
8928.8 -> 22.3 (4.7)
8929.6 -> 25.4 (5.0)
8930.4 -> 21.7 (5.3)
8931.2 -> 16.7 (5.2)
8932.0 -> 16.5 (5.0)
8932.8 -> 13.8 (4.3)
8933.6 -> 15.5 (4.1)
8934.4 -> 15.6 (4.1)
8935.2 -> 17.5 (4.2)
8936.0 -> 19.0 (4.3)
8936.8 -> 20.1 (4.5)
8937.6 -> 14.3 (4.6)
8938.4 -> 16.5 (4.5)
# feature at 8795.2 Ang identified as [N II]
